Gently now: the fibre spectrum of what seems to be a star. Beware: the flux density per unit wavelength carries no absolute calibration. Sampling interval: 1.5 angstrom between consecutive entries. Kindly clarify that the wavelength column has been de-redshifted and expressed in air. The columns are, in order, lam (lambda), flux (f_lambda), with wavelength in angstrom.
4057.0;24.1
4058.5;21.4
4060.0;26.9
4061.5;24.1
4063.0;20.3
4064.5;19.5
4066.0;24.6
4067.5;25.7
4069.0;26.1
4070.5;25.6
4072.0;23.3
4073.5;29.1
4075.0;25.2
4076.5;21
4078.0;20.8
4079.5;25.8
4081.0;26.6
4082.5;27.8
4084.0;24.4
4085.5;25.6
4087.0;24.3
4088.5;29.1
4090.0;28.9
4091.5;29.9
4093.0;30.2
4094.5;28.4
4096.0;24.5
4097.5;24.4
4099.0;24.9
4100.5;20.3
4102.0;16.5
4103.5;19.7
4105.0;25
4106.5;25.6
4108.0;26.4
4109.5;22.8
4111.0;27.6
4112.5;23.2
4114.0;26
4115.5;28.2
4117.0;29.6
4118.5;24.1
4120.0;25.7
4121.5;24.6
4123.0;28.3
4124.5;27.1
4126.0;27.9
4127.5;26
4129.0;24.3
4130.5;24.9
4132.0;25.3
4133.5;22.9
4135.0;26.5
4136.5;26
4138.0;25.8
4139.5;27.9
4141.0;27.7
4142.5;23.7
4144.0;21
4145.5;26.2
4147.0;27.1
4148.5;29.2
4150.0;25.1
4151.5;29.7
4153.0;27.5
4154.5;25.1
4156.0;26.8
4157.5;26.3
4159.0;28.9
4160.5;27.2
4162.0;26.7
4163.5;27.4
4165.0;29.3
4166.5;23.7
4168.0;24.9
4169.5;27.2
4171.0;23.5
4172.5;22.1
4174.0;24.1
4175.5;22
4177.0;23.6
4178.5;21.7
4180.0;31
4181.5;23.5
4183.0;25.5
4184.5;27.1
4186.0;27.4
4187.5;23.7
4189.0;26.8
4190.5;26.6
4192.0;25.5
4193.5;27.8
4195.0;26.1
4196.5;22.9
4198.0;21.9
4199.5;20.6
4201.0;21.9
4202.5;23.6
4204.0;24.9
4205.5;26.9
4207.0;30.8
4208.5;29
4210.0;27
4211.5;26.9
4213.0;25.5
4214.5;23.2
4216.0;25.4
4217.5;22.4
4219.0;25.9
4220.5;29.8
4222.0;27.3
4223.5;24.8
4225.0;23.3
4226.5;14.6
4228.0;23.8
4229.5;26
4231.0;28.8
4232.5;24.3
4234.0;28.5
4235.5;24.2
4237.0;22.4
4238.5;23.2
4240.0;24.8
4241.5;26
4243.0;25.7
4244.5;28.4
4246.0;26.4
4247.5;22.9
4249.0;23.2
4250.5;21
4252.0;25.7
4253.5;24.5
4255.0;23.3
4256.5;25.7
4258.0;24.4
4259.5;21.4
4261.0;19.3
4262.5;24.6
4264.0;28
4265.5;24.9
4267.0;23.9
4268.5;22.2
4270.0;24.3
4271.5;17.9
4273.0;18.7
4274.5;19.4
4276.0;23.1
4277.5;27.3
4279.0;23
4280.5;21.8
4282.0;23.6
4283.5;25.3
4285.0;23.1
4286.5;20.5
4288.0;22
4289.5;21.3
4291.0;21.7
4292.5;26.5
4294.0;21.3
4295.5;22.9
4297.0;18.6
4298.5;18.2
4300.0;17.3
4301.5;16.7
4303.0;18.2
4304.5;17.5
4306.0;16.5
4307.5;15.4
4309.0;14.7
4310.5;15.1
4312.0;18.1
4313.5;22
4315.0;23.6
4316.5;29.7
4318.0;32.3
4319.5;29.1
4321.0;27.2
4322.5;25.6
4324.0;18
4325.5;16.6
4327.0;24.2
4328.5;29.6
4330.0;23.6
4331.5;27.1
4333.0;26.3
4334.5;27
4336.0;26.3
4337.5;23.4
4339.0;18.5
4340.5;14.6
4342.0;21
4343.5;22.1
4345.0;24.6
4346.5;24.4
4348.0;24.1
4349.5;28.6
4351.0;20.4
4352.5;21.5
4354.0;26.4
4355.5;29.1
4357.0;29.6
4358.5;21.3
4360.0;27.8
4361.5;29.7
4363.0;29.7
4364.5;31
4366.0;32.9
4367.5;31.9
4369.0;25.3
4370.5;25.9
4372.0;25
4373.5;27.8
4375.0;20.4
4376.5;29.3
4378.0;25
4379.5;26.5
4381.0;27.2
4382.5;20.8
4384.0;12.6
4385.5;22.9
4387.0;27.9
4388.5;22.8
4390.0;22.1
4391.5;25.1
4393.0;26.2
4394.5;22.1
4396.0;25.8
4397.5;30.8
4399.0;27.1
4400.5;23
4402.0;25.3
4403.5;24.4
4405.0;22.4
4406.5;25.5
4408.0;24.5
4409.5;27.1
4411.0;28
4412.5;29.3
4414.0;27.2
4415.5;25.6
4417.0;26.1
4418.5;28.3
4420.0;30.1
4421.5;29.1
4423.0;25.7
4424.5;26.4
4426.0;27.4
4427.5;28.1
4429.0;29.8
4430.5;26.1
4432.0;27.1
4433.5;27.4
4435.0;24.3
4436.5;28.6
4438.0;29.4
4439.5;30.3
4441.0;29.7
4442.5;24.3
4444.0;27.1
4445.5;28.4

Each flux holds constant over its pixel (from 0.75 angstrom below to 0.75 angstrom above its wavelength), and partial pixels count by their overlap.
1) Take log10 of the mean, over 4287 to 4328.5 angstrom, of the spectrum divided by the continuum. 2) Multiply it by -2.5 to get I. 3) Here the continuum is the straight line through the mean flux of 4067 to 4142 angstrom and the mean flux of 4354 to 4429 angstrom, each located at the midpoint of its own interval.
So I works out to 0.22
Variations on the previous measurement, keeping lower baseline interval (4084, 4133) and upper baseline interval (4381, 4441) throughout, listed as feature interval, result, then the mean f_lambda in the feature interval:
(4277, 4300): 0.16 mag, 22.3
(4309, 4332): 0.09 mag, 23.8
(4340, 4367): 0.01 mag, 25.6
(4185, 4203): 0.05 mag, 24.6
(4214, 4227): 0.06 mag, 24.3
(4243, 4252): 0.05 mag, 24.6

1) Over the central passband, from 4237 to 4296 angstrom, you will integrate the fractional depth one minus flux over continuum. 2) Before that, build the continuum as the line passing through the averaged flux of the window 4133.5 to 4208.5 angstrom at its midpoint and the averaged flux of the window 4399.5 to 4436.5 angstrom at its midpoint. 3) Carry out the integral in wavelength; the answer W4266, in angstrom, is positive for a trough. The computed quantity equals 6.0 angstrom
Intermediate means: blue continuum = 25.7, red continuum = 26.6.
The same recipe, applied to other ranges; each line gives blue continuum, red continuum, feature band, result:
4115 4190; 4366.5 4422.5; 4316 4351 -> 1.8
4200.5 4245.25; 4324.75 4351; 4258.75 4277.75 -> 1.6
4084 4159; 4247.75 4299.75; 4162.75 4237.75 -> -3.0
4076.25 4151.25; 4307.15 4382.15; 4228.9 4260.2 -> 0.4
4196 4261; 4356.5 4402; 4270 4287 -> 1.9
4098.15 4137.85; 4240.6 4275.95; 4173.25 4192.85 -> -0.8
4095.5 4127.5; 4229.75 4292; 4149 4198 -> -2.8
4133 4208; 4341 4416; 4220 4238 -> 0.6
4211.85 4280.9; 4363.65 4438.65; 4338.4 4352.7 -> 1.9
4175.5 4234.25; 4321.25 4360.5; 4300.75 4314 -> 3.9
